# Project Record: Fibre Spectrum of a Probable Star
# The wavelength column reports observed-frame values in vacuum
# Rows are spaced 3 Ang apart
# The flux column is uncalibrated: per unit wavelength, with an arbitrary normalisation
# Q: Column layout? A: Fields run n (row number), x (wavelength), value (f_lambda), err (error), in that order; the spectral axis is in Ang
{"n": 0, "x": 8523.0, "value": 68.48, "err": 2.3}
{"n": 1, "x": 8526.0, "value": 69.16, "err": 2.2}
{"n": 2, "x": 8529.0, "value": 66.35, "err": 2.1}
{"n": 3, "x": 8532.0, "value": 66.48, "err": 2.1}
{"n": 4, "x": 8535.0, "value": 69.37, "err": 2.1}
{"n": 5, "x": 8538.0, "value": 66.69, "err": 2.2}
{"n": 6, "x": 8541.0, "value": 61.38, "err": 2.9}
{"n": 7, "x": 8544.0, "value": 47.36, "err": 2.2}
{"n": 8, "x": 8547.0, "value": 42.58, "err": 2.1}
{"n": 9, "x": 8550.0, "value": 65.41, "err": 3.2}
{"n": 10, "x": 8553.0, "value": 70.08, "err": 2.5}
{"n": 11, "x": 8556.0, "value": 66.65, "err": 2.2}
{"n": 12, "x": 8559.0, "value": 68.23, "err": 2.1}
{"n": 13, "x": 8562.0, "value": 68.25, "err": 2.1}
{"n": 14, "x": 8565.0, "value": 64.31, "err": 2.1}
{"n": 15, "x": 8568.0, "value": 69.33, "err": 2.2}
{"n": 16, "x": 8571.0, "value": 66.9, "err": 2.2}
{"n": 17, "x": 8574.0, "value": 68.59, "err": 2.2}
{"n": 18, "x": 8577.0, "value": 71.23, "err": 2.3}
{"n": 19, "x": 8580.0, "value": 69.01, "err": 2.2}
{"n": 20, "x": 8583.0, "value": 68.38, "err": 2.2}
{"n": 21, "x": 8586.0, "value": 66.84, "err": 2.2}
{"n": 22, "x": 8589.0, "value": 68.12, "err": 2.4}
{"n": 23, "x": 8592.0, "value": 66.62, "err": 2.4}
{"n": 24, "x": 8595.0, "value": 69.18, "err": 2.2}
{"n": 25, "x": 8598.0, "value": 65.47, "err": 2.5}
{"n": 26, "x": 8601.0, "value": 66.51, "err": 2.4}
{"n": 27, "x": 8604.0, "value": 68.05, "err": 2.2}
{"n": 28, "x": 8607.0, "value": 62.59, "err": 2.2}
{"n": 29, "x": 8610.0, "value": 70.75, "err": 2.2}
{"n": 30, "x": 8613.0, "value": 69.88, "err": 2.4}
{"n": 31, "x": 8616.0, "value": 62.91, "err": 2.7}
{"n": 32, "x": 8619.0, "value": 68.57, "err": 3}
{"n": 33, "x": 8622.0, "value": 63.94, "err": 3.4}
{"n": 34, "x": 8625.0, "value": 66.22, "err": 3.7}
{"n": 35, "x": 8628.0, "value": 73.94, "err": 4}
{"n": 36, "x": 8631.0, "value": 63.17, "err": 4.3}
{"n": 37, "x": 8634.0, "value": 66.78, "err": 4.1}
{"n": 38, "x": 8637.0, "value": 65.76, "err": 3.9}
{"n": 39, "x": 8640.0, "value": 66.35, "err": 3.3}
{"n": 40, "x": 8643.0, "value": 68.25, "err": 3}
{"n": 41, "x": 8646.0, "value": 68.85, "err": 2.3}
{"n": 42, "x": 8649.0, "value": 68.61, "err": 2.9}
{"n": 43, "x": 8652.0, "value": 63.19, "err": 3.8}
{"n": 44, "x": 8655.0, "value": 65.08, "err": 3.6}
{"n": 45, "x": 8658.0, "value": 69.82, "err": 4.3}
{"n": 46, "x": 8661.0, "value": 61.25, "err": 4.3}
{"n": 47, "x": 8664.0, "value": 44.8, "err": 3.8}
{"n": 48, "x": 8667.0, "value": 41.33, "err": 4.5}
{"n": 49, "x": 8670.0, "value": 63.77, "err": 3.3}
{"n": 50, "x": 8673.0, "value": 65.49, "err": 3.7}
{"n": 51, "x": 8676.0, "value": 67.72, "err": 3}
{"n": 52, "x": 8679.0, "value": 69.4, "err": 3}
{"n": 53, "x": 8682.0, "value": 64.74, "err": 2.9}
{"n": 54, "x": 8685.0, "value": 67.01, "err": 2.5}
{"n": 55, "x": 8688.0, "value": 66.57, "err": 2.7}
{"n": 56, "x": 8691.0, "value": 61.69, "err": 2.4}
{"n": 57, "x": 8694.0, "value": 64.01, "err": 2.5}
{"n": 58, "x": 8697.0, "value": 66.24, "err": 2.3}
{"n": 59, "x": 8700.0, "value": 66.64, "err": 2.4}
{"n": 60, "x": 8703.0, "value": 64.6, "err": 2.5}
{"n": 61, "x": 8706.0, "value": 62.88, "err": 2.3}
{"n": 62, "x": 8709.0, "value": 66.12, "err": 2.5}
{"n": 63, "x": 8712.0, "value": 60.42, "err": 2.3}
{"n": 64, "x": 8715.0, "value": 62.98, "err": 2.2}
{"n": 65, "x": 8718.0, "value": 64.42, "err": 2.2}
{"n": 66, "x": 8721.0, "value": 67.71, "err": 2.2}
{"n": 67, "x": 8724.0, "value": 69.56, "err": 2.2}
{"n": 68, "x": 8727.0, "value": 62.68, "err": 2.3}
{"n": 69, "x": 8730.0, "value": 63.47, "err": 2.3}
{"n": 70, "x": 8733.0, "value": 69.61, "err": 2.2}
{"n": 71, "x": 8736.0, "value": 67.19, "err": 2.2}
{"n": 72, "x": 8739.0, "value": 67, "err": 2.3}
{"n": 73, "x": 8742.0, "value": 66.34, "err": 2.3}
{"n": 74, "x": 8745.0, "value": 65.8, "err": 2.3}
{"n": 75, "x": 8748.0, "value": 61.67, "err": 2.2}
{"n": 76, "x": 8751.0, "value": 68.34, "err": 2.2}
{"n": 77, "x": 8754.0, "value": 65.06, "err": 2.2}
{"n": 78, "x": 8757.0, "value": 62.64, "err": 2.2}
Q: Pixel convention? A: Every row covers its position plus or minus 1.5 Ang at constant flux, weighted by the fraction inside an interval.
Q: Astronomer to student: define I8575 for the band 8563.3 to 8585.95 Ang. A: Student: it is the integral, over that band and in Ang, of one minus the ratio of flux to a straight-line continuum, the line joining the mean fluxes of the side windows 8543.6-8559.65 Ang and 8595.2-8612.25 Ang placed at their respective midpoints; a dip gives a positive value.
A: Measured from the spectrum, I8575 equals -1.7 Ang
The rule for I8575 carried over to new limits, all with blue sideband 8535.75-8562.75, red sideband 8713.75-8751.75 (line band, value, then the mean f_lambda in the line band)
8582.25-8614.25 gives -2.3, 67.5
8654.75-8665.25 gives 0.7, 60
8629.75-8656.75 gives -1.0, 66.3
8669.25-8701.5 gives -0.5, 65.8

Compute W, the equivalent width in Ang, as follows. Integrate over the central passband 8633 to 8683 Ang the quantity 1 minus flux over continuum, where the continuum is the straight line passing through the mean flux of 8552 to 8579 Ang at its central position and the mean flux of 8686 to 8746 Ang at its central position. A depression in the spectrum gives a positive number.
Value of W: 2.15 Ang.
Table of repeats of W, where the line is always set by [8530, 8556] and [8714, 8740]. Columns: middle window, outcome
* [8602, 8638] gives -1.94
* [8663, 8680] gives 1.55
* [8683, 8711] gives 0.16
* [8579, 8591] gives -1.03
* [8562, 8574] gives -0.97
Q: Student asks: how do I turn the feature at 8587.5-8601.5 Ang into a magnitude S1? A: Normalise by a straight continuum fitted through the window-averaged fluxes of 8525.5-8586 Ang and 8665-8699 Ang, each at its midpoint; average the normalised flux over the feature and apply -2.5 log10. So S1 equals -0.04 mag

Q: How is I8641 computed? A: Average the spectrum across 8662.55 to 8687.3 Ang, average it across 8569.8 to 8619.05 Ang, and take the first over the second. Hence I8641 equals 0.90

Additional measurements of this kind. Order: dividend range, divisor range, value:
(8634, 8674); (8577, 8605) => 0.92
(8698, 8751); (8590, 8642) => 0.98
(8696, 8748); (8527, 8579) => 1.01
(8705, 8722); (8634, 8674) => 1.02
